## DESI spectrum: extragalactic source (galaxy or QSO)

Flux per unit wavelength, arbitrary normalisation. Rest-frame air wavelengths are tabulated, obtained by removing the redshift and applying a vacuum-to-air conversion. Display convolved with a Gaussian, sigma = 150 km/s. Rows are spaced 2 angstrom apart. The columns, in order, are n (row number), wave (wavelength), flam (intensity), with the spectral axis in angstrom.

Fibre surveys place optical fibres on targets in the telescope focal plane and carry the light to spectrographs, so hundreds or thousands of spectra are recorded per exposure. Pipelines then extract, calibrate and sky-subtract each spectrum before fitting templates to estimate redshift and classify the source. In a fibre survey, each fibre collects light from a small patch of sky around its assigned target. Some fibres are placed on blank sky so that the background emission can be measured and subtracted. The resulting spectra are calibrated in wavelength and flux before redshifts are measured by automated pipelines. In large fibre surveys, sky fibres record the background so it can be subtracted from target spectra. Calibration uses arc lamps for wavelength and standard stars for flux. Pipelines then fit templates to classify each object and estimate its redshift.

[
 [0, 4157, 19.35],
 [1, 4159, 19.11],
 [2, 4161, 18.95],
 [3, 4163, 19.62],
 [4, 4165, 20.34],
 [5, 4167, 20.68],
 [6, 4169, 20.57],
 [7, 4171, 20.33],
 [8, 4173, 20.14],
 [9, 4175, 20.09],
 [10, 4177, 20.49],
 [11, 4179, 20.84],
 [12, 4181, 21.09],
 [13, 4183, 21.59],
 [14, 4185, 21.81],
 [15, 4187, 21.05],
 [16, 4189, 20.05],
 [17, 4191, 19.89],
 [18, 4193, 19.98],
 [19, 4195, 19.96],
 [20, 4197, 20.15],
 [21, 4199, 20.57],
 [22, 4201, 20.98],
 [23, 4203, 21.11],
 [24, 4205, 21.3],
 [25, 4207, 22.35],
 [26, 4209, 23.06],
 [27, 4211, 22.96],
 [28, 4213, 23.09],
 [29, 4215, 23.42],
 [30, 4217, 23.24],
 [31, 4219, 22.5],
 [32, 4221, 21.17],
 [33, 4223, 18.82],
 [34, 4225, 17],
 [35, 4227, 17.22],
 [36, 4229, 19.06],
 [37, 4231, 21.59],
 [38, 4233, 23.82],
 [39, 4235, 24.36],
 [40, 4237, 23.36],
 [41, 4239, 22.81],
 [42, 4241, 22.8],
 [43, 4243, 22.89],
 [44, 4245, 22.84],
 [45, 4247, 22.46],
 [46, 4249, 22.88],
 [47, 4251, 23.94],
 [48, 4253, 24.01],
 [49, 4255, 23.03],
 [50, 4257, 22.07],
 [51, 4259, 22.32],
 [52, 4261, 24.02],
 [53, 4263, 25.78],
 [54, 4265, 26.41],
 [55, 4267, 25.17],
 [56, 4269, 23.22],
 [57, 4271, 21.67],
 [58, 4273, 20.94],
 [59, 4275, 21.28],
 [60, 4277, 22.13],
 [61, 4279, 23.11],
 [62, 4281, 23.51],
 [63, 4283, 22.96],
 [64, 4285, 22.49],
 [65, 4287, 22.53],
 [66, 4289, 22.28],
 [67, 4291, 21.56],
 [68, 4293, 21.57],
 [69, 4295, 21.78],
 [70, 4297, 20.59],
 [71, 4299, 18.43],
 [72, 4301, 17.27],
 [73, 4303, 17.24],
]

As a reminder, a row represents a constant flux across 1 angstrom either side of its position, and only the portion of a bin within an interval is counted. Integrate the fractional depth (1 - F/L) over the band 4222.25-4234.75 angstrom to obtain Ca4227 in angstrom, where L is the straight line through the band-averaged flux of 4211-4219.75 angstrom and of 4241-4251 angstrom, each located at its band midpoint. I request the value 1.7 angstrom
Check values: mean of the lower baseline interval 23.1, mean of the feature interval 19.9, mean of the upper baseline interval 22.9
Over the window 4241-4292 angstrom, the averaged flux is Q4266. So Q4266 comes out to 23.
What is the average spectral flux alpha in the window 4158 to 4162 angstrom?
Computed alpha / 19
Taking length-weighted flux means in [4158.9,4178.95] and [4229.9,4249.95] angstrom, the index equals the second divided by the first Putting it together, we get 1.1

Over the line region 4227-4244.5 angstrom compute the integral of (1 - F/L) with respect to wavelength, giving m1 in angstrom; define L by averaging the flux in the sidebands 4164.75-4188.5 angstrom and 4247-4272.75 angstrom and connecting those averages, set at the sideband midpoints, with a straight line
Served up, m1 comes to 0.4 angstrom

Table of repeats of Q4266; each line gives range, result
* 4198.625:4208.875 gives 21.5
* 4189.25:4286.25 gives 22.2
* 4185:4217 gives 21.4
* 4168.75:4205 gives 20.6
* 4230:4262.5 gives 23.1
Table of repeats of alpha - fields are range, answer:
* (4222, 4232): 18.7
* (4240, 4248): 22.7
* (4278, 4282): 23.3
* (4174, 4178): 20.3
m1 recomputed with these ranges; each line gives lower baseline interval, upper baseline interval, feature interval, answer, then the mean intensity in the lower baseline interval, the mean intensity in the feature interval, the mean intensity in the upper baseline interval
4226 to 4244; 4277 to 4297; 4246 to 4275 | -1.57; 22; 23.3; 22.3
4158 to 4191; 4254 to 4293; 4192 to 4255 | -0.44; 20.4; 21.8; 22.9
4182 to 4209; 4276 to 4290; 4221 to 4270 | -1.31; 20.9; 22.5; 22.7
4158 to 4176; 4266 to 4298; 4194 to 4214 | -0.79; 20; 21.6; 22.3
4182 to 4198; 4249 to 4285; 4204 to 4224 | -0.75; 20.6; 22.2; 23.2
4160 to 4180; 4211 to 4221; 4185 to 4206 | 1.07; 20.2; 20.6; 22.9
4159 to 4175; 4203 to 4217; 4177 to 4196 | 0.45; 20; 20.7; 22.6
